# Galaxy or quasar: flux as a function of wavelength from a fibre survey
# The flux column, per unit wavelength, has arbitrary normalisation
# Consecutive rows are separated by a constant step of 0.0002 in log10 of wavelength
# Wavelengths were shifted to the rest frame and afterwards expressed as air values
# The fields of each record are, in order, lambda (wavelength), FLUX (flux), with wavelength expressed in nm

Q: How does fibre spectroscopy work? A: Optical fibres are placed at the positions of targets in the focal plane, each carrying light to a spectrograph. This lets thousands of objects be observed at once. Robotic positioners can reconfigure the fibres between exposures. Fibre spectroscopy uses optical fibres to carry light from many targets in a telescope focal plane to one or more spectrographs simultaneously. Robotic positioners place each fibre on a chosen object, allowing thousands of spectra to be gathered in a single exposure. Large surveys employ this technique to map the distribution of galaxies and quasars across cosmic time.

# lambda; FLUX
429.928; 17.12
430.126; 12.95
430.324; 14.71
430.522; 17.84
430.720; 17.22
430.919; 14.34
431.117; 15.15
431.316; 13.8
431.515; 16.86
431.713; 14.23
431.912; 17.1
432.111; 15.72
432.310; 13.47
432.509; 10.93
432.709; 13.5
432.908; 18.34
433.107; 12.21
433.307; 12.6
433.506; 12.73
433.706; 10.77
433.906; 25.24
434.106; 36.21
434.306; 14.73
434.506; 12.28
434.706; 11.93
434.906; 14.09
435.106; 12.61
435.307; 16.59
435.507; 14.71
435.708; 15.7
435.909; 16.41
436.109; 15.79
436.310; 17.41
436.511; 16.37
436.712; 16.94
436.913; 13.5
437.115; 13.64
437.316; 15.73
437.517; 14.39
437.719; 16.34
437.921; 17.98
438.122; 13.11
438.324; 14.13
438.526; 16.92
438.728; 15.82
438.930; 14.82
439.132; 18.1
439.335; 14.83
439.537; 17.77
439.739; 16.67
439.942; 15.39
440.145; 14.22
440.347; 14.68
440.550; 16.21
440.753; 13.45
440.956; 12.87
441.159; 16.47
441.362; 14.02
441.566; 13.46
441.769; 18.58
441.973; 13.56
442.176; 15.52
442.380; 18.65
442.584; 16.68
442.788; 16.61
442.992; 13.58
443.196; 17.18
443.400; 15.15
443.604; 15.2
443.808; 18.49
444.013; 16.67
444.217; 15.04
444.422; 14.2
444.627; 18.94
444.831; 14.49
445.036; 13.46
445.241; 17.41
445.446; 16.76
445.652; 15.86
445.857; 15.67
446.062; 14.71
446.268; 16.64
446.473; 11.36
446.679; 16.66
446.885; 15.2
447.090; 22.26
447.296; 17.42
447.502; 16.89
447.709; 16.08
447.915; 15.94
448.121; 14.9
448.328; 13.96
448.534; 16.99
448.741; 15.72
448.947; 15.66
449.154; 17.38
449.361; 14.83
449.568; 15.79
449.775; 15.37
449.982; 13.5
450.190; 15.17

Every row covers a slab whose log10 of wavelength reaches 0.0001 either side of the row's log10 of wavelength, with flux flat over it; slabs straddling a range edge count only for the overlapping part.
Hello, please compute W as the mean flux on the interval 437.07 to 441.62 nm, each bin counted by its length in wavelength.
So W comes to 15.3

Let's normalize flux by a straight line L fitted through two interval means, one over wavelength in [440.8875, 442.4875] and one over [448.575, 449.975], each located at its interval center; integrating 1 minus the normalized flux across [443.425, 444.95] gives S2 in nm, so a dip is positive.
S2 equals -0.053 nm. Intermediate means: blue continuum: 15.4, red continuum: 15.7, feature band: 16.1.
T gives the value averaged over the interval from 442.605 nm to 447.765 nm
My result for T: 16.1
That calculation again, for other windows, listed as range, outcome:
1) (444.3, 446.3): 15.8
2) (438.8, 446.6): 15.6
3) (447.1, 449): 16.3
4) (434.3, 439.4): 15.2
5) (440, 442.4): 15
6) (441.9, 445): 16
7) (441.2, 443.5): 15.7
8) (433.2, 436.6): 16.2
